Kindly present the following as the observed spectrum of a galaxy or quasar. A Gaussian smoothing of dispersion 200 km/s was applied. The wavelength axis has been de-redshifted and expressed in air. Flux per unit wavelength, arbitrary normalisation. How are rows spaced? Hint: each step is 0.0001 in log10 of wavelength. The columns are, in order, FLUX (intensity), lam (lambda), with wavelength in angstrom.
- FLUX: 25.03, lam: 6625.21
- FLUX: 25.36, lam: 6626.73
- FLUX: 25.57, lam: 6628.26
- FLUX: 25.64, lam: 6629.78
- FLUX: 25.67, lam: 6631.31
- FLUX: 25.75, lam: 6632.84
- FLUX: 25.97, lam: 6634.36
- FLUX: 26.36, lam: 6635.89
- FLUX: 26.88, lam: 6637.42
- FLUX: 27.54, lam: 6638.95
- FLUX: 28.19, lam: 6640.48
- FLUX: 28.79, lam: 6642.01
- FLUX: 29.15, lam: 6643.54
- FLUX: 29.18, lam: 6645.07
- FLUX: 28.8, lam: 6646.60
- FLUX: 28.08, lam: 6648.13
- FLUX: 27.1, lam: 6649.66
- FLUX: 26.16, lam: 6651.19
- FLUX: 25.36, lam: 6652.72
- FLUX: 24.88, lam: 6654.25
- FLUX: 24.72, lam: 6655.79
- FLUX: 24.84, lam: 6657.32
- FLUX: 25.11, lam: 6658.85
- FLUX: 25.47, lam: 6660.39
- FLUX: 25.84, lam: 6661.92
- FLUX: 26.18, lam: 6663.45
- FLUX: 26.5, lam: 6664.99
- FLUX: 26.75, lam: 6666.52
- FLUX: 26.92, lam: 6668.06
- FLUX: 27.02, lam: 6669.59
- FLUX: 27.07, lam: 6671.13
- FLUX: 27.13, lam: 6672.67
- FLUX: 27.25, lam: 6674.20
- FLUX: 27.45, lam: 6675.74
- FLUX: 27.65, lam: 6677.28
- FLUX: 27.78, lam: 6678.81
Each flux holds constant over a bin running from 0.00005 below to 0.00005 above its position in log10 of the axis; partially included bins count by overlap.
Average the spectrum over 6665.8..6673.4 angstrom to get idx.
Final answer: 27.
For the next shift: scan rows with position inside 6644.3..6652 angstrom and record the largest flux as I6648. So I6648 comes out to 29.18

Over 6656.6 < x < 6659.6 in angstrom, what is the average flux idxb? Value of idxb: 25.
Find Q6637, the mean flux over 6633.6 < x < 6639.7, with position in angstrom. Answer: 26.7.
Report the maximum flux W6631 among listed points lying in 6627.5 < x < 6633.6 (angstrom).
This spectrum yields 25.75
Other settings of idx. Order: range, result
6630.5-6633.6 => 25.7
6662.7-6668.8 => 26.6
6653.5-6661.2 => 25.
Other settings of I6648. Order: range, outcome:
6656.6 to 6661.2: 25.47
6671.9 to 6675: 27.25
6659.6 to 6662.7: 25.84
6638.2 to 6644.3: 29.15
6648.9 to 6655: 27.1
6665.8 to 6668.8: 26.92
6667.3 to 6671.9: 27.07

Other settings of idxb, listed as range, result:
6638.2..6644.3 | 28.4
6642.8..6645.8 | 29.2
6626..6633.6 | 25.6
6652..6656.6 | 25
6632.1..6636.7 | 26.1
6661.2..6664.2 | 26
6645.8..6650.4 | 28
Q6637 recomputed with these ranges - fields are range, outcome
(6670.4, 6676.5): 27.2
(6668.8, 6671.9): 27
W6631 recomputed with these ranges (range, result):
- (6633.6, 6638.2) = 26.88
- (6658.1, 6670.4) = 27.02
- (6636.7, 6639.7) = 27.54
